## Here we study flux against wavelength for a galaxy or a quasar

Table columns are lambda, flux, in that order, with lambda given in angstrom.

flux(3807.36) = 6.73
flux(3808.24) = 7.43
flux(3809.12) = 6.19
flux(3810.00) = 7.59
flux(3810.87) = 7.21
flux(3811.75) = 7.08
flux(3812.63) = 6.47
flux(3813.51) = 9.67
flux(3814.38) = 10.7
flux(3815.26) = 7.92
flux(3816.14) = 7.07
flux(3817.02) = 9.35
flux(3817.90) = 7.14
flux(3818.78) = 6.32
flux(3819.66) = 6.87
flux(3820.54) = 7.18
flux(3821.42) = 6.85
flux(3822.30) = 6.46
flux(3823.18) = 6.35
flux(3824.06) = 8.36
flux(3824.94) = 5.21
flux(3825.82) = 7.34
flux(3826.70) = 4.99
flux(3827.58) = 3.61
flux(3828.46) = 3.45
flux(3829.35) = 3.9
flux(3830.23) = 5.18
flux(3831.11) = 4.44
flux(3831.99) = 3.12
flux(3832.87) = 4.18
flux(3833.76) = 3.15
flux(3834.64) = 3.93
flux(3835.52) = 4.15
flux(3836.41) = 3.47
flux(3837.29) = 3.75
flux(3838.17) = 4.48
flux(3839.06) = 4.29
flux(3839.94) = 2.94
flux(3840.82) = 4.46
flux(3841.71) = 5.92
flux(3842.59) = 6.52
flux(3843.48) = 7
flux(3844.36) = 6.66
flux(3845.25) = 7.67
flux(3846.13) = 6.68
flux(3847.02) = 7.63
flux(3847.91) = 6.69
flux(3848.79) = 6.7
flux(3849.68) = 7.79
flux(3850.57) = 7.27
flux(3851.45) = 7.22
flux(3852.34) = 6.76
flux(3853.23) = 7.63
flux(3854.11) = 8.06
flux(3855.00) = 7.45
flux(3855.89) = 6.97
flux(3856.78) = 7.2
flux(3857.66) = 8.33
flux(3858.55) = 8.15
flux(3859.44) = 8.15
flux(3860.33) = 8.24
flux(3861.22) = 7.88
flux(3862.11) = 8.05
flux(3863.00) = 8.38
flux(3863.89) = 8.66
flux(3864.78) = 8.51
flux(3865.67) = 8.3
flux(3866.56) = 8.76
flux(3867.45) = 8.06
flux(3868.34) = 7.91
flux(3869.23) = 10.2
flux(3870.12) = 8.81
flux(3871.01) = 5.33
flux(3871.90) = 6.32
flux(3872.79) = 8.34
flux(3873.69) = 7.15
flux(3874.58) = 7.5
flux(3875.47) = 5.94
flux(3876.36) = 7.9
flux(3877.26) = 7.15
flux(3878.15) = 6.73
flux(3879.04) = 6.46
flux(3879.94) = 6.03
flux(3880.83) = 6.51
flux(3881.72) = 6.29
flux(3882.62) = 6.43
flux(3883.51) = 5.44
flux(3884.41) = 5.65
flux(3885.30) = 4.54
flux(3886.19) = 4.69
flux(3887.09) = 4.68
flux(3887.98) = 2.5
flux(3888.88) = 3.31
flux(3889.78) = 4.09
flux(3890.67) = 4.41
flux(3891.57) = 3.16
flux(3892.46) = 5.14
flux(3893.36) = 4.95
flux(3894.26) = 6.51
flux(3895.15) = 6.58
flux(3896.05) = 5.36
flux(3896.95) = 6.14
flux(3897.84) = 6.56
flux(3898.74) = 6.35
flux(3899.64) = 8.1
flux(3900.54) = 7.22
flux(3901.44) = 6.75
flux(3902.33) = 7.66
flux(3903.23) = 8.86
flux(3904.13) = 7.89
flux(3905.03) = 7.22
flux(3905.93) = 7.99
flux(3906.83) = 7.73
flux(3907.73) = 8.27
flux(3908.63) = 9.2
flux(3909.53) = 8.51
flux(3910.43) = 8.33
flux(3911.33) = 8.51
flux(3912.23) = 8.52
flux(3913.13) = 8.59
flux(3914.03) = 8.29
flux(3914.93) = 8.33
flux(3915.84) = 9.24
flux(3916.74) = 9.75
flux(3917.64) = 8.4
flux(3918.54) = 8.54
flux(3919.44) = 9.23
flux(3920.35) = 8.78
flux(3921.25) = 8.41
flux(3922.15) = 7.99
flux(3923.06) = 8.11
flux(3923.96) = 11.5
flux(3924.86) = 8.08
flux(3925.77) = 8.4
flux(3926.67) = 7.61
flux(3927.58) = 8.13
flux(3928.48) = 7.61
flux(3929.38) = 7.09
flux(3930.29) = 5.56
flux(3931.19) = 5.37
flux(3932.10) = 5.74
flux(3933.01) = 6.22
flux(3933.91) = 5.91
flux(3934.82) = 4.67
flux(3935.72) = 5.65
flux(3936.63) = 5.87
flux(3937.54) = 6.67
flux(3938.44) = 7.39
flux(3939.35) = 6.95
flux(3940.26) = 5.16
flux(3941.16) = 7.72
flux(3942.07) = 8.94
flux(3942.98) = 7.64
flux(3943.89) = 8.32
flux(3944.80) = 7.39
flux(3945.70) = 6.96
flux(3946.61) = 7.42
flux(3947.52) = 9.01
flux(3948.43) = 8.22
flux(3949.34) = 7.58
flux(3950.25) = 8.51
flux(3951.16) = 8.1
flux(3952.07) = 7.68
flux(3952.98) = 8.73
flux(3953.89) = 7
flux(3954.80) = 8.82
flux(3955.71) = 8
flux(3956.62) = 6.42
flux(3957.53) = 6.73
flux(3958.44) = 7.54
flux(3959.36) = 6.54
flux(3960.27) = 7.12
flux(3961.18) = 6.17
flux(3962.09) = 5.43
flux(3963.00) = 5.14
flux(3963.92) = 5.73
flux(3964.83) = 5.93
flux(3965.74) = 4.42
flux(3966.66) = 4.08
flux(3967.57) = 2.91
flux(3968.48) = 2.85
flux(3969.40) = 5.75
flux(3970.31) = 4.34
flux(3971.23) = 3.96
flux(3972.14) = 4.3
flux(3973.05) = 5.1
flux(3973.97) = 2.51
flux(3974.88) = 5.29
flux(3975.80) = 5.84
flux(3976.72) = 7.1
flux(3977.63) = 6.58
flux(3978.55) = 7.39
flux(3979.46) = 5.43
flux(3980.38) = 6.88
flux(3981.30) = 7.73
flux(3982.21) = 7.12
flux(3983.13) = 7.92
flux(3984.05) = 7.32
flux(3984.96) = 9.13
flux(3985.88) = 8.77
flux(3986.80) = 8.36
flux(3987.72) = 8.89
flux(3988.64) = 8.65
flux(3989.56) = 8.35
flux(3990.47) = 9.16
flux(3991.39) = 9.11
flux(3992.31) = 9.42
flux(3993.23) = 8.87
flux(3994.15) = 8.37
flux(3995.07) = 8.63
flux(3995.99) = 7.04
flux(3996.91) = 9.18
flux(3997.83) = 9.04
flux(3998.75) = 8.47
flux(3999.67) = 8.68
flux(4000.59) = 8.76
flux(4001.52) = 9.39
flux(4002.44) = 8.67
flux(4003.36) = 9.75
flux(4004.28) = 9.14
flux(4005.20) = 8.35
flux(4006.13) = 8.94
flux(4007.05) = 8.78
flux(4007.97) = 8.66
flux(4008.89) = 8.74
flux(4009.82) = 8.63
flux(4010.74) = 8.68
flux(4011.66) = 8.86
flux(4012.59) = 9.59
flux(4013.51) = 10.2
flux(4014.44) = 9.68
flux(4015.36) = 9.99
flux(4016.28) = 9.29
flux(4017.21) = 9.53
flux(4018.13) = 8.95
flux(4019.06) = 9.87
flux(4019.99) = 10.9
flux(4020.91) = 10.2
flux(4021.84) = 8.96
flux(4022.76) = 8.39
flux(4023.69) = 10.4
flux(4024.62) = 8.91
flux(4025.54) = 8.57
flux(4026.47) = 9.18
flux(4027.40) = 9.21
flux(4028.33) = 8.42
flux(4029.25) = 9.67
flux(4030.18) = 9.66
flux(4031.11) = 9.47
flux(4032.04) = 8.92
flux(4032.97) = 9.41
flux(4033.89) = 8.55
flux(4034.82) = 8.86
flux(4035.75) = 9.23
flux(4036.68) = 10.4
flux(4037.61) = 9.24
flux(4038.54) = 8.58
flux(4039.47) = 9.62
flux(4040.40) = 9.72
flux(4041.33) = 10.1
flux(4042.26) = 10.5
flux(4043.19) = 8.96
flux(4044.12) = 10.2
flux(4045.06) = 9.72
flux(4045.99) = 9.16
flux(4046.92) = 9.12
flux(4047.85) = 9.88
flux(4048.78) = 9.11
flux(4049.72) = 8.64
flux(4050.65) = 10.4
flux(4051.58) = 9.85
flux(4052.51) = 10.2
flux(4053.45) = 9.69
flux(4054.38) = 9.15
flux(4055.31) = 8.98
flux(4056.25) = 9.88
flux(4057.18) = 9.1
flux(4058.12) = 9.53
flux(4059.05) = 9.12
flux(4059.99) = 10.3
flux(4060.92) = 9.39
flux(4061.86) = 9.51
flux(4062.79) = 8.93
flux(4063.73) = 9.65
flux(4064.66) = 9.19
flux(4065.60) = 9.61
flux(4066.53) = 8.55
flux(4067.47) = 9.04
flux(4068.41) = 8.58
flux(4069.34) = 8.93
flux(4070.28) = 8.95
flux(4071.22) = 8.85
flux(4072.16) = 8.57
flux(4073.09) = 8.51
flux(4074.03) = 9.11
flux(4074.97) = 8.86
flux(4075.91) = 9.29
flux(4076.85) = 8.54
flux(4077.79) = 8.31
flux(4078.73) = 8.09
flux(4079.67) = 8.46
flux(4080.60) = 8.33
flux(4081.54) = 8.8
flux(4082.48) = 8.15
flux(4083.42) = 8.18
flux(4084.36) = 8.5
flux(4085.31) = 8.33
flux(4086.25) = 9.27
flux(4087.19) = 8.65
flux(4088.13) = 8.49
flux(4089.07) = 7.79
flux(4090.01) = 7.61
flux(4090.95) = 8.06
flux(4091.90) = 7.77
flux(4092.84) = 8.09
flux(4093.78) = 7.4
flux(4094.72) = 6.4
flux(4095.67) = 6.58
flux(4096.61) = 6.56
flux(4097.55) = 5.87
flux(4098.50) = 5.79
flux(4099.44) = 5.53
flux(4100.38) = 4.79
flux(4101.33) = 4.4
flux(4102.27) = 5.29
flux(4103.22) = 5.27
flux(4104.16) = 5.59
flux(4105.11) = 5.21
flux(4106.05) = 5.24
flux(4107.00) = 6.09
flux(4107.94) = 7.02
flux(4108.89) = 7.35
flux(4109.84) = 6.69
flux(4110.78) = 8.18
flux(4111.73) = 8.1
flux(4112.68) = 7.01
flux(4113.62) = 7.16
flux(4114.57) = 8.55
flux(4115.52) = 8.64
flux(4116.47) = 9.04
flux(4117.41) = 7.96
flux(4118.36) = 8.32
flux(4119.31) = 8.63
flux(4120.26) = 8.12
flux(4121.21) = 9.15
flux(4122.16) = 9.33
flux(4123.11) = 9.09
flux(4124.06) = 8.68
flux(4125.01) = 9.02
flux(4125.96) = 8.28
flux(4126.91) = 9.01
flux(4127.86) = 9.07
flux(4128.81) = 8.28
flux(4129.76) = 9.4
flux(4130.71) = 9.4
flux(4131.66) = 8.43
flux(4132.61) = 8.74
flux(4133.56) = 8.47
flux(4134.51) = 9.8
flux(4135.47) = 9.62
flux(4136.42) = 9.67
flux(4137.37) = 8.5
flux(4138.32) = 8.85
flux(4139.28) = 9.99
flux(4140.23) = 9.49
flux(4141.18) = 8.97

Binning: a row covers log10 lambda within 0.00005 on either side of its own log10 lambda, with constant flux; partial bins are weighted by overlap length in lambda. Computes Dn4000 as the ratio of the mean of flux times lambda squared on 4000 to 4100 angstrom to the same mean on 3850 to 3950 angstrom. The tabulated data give 1.33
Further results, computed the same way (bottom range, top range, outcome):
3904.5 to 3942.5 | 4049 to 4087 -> 1.26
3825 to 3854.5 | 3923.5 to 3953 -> 1.40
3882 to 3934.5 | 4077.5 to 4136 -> 1.22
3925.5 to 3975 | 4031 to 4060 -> 1.54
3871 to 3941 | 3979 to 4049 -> 1.38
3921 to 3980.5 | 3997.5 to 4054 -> 1.46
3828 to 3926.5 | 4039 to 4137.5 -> 1.37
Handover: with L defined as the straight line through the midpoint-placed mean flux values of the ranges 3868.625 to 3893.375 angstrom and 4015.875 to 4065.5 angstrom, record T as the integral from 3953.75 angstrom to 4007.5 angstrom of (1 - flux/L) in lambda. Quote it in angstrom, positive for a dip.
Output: 6.7 angstrom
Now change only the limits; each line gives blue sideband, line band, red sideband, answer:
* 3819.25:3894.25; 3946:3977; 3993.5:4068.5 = 7.1 angstrom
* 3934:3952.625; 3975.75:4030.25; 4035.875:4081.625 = -2.7 angstrom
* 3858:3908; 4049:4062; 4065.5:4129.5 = -3.3 angstrom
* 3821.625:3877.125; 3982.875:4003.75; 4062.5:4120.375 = -4.2 angstrom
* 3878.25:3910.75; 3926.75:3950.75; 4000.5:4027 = 1.2 angstrom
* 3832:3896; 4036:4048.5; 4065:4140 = -3.3 angstrom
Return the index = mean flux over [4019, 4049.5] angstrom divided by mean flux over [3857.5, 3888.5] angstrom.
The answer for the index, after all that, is 1.33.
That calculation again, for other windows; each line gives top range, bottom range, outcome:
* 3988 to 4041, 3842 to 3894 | 1.34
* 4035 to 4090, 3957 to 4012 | 1.26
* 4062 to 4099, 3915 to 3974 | 1.20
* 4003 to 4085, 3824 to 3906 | 1.46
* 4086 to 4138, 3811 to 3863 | 1.20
